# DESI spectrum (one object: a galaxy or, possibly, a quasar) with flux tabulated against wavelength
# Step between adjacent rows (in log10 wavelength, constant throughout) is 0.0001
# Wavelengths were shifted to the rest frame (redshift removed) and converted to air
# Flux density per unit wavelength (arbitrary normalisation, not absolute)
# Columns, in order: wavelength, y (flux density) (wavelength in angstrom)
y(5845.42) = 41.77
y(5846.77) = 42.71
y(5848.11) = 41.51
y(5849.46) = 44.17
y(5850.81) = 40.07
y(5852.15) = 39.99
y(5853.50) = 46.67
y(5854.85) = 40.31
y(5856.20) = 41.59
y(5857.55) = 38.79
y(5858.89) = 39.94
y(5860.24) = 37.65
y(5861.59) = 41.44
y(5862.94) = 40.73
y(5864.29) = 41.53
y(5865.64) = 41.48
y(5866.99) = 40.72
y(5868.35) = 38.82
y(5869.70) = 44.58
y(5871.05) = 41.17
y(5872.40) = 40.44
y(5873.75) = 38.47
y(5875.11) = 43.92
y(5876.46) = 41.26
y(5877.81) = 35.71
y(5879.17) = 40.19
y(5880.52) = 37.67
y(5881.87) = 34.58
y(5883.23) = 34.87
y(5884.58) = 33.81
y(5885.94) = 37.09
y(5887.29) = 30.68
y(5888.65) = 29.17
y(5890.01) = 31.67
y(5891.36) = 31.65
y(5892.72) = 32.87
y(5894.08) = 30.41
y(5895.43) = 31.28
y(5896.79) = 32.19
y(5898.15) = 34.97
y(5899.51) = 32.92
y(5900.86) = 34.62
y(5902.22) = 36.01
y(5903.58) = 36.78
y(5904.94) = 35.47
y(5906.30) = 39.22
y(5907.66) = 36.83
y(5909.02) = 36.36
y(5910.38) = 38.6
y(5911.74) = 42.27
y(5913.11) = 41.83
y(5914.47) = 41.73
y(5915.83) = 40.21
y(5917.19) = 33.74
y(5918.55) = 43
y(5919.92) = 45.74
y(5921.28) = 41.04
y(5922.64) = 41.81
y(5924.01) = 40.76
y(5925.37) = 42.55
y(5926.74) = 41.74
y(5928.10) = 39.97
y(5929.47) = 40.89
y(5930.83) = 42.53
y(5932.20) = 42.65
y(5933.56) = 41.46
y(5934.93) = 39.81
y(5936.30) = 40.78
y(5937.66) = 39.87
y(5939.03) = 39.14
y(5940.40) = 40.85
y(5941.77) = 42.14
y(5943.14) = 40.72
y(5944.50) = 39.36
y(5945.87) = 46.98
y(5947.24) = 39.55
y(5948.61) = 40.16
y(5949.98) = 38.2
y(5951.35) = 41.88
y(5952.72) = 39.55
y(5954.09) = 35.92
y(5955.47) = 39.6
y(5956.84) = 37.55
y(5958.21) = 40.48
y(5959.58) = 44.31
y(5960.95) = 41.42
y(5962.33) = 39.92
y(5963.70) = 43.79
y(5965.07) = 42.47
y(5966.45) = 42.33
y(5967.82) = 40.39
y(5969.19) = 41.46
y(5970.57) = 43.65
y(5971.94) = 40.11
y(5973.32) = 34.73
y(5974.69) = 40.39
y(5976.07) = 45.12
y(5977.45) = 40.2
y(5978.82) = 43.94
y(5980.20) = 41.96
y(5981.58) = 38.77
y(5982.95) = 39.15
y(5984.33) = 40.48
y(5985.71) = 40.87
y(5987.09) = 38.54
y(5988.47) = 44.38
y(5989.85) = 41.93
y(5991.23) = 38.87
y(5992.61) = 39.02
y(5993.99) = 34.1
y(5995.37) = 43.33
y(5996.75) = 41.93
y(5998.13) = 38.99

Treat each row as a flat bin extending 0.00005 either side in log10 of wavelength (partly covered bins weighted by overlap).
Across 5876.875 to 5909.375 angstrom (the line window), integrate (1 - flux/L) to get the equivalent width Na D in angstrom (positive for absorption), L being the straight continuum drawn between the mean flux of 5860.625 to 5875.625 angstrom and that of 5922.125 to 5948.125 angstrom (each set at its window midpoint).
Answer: 5.2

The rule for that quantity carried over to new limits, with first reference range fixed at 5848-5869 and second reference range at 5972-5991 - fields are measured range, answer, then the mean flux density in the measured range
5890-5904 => 2.6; 33.2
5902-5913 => 0.8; 38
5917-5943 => -0.3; 41.2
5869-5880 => 0.1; 40.7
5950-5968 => 0.0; 40.6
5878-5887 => 1.1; 36.1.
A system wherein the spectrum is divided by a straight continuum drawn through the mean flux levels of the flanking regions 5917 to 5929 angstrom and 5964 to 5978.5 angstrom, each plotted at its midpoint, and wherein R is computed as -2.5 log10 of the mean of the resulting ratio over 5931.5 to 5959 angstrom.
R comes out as 0.03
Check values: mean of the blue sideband 41.4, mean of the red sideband 41.2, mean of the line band 40.3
